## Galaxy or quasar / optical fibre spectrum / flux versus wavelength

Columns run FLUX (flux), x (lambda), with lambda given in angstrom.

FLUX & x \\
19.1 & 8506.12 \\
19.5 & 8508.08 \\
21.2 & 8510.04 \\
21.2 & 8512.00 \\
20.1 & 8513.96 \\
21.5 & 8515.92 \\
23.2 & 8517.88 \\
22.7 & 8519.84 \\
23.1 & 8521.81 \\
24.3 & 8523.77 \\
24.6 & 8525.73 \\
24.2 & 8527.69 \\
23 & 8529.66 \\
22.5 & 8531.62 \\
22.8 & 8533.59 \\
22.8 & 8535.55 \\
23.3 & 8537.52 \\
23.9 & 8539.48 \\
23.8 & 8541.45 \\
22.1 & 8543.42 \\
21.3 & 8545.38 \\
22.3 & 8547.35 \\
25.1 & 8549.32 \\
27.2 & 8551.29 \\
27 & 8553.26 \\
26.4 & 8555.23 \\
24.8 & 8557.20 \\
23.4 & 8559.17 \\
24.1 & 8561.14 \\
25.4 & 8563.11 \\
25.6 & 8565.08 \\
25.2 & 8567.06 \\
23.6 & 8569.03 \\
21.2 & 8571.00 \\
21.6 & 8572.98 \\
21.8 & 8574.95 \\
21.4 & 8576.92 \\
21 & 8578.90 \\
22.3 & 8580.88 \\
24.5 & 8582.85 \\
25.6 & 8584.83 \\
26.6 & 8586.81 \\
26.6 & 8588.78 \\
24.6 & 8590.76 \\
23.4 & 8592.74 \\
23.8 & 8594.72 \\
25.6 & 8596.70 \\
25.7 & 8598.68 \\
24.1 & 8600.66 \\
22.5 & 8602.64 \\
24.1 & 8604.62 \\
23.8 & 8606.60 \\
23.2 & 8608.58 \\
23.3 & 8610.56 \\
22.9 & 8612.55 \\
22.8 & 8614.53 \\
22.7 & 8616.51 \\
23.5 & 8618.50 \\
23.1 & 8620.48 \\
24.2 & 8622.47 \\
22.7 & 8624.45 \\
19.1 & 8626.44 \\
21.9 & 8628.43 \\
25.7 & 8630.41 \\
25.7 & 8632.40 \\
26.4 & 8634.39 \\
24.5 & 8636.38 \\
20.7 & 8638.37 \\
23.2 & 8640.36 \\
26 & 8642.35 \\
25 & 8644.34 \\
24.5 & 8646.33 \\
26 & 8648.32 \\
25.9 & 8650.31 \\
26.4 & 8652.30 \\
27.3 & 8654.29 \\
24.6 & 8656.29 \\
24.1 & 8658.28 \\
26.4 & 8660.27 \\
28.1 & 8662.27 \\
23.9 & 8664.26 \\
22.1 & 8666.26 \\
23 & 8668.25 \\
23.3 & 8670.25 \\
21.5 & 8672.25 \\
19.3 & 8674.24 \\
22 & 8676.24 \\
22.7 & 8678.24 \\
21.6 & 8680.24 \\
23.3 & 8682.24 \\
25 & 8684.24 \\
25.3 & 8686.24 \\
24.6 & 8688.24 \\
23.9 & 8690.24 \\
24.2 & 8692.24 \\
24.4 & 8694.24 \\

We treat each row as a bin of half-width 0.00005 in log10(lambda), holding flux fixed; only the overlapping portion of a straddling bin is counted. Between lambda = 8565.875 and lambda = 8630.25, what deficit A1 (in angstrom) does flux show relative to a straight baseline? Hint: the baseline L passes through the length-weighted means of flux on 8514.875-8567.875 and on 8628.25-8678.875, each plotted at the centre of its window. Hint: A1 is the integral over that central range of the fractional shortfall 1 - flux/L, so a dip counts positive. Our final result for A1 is 1.8 angstrom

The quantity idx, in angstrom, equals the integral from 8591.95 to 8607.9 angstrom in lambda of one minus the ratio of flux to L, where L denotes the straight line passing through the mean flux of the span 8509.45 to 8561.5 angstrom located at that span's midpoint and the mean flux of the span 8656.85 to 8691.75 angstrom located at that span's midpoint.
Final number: -0.4 angstrom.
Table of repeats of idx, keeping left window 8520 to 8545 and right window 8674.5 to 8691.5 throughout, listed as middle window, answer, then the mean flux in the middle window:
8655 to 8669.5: -0.8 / 24.6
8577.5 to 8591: -0.6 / 24.3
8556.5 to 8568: -0.7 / 24.7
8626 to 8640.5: -0.1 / 23.6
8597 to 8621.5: -0.2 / 23.5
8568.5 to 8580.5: 0.8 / 21.7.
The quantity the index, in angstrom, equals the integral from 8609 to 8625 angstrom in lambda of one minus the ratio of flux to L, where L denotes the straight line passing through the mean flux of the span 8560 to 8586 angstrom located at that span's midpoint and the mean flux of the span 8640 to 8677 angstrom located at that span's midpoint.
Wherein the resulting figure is 0.5 angstrom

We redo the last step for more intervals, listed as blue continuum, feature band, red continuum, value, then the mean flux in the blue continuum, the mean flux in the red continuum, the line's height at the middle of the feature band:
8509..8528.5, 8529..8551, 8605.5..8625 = -0.38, 22.6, 23.2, 22.7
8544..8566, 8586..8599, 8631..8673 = -0.21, 24.7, 24.7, 24.7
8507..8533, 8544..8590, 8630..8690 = -2.13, 22.4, 24.2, 23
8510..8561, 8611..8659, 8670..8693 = -1.97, 23.4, 23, 23.2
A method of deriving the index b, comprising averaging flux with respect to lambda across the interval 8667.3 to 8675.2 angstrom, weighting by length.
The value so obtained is 21.8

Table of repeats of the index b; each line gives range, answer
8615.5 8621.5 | 23.1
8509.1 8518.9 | 21.5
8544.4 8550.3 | 22.9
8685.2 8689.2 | 25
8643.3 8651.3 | 25.4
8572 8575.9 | 21.7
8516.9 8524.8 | 23.3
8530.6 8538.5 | 22.9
